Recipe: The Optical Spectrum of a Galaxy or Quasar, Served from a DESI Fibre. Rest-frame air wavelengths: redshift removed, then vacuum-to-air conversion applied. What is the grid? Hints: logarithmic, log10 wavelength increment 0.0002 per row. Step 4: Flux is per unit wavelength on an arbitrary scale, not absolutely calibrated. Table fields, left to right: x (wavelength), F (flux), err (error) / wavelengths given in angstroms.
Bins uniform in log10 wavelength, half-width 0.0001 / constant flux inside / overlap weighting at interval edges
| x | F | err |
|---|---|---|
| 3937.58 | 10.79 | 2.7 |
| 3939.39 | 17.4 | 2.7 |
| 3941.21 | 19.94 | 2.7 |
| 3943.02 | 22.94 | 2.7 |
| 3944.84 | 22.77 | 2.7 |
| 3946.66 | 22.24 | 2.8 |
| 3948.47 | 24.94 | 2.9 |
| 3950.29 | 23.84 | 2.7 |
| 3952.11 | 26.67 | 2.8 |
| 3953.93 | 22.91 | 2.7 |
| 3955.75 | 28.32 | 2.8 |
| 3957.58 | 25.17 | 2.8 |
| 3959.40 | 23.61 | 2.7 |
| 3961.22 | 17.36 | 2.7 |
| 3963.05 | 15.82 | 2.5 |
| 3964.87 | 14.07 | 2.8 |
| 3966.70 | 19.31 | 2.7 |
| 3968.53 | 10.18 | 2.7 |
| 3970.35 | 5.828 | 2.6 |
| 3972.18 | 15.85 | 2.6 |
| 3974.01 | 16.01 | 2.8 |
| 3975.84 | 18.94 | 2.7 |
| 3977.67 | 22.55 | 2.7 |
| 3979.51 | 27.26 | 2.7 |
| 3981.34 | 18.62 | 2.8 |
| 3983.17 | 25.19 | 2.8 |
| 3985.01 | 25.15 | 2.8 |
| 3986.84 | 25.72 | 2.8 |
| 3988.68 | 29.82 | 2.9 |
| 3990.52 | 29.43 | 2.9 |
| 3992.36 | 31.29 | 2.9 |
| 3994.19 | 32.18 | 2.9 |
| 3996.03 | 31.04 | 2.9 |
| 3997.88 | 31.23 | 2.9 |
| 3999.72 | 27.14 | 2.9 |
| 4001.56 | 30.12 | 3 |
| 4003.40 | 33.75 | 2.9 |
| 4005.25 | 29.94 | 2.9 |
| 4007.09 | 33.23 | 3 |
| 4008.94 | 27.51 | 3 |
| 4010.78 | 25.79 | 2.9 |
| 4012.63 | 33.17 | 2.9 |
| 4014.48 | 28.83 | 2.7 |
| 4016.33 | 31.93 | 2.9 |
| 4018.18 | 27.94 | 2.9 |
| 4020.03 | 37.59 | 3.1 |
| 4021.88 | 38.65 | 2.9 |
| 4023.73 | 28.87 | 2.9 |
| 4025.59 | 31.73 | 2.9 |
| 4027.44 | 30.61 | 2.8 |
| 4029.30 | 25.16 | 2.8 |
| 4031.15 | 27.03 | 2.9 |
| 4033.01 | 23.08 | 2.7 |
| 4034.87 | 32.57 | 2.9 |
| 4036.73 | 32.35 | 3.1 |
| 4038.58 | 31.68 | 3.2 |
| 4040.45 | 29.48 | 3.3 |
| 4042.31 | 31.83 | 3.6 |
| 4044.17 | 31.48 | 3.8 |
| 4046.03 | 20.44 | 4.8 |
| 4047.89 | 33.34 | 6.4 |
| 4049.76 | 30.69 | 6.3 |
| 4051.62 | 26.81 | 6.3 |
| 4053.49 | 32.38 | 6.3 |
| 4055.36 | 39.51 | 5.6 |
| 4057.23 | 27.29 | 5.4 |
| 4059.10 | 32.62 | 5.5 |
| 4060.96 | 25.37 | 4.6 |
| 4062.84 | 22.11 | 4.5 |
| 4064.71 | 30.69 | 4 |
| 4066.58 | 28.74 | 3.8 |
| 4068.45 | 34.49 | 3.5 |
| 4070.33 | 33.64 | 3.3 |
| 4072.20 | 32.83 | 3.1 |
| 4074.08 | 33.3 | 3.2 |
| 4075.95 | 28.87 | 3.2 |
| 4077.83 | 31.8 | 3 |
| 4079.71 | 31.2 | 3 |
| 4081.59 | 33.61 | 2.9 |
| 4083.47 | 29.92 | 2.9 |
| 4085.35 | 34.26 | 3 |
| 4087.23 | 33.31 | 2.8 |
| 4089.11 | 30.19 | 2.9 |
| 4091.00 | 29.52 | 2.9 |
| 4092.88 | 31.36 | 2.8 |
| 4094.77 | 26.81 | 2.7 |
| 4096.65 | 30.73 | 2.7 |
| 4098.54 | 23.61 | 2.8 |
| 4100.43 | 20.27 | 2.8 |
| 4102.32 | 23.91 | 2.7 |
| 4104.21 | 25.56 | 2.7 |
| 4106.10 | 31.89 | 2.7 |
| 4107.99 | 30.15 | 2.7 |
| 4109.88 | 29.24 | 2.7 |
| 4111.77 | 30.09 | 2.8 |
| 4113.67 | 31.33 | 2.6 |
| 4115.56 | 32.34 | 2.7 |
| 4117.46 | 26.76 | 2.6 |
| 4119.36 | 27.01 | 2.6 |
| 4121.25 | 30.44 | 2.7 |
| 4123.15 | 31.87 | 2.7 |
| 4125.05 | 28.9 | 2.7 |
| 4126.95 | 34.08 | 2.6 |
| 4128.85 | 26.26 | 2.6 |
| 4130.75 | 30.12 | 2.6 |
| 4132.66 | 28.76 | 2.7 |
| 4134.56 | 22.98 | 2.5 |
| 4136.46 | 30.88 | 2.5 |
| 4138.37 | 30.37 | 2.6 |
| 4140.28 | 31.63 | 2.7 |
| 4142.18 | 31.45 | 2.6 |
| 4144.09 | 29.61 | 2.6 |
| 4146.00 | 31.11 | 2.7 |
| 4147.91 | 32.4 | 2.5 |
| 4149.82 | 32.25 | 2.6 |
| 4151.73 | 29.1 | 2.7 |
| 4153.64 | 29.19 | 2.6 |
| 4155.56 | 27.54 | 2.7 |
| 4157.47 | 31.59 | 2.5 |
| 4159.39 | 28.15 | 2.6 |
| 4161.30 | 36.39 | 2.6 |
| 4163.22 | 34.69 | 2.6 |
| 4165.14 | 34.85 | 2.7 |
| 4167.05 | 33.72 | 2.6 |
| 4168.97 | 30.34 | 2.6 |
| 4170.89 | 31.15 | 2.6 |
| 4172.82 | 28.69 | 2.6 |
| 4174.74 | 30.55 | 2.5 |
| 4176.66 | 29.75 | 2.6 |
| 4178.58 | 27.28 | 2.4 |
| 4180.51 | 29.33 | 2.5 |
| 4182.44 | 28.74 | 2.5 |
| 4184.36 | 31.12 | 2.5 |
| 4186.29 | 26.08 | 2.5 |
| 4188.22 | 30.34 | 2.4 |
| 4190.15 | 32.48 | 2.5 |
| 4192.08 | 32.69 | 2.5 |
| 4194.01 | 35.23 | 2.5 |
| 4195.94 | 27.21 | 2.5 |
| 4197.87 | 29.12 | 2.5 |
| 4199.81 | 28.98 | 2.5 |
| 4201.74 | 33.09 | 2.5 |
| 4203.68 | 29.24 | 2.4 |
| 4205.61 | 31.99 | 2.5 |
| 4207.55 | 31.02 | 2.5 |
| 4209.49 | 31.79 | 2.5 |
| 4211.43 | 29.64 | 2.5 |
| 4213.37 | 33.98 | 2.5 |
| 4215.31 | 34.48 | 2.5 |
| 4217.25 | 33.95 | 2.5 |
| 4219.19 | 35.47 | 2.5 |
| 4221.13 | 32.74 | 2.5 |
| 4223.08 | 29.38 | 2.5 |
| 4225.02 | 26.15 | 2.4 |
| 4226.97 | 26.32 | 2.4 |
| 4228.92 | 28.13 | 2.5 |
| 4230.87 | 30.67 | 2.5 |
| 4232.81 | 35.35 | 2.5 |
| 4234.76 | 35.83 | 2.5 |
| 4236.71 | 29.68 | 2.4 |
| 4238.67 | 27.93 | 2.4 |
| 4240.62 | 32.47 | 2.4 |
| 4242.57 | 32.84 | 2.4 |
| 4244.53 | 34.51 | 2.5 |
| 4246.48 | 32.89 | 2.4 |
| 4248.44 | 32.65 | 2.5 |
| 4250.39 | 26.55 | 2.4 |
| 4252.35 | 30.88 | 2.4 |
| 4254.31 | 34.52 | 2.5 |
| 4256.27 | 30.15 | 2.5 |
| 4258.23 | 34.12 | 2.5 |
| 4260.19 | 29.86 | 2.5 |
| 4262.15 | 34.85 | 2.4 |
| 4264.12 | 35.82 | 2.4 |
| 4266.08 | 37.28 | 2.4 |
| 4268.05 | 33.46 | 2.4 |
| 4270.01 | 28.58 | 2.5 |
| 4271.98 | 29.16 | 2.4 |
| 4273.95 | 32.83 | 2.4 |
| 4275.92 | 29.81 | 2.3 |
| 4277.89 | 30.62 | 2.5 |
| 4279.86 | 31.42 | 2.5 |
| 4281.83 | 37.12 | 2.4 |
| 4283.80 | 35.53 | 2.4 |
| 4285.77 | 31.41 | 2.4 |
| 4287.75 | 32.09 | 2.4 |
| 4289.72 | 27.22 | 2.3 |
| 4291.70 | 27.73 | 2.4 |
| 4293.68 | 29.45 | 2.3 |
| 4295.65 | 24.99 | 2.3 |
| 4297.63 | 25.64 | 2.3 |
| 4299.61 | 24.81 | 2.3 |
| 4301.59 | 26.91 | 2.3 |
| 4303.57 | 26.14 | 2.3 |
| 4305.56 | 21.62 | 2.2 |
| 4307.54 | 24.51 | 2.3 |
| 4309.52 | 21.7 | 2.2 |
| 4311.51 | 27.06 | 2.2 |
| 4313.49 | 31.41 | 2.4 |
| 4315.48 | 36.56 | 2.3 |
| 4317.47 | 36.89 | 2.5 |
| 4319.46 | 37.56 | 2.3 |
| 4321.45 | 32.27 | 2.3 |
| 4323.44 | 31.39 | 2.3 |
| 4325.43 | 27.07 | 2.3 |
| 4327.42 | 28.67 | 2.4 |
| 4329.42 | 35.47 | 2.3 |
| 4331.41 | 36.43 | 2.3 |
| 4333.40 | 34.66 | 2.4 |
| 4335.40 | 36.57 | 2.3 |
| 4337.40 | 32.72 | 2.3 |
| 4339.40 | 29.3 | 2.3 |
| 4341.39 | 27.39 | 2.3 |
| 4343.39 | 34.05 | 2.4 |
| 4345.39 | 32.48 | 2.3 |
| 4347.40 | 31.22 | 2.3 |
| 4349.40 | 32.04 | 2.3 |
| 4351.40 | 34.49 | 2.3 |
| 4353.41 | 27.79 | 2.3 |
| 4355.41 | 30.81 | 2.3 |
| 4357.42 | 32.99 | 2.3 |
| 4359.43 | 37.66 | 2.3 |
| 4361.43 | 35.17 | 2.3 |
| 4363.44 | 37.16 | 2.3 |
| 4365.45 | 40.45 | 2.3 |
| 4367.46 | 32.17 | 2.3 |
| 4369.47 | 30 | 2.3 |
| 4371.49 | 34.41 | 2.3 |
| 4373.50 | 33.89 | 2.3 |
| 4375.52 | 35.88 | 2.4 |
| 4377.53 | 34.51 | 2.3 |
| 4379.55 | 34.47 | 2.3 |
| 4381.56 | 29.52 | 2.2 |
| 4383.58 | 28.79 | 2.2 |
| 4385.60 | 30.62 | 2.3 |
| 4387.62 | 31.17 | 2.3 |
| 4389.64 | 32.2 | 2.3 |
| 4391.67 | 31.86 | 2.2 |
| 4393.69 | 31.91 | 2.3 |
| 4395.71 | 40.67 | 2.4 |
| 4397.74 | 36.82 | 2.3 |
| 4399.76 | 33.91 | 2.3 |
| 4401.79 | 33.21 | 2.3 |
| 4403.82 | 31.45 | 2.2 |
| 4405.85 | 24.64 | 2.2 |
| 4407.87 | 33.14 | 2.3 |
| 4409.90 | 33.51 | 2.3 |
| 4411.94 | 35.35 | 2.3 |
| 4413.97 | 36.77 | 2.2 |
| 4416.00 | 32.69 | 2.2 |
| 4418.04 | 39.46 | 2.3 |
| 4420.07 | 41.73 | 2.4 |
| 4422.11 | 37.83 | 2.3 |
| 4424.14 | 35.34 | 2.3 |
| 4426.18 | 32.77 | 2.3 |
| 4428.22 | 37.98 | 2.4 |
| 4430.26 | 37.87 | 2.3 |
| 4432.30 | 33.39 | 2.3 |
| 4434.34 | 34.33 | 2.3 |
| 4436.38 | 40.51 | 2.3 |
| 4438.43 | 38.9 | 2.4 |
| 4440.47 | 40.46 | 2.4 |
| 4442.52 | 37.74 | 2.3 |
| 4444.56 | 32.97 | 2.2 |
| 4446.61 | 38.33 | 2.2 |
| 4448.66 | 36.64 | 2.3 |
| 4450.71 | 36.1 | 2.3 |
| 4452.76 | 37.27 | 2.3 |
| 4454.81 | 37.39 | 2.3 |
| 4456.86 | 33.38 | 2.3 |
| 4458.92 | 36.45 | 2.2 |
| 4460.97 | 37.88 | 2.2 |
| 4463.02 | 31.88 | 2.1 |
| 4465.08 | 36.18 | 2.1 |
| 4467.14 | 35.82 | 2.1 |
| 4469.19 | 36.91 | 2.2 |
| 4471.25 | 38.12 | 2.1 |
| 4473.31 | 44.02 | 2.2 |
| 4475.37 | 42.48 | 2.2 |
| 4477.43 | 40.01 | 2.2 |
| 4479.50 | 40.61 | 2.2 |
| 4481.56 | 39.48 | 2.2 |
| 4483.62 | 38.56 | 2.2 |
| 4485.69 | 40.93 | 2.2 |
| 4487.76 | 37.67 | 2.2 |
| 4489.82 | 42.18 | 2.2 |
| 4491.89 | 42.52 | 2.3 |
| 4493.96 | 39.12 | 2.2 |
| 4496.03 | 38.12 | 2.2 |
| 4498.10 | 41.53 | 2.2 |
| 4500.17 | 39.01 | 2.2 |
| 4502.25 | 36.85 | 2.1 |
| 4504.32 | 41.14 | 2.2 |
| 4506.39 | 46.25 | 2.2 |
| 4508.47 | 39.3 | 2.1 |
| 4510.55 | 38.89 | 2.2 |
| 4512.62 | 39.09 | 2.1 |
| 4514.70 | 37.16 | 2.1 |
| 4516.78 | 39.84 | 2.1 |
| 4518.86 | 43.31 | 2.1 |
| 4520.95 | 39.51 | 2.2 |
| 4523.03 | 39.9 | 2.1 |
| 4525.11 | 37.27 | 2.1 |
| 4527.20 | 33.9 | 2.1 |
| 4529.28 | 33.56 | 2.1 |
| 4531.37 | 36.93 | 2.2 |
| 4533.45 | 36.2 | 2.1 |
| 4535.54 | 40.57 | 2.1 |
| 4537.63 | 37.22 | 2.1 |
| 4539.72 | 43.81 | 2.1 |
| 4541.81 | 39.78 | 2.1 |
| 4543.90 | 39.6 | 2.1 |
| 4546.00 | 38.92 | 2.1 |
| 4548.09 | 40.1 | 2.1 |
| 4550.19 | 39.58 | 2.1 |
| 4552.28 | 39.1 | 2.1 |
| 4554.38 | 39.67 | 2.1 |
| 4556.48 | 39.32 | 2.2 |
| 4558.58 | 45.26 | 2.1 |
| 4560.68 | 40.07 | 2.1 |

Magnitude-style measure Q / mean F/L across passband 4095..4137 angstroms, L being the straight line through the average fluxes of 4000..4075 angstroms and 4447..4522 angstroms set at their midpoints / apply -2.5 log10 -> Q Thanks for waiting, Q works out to 0.125 mag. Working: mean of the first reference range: 30.4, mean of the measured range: 28.5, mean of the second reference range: 38.9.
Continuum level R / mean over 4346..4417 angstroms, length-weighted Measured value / 33.2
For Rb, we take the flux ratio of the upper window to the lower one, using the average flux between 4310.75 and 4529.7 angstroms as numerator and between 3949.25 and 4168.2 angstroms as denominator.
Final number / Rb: 1.25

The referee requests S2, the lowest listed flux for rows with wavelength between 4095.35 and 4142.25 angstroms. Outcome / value 20.27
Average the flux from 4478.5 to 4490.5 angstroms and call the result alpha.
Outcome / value 39.9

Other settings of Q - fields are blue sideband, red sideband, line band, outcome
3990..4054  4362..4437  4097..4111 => 0.17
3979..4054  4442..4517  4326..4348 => 0.10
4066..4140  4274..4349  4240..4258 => -0.06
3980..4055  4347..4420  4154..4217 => 0.02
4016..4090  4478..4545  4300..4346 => 0.17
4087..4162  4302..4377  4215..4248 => -0.03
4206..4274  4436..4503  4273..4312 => 0.17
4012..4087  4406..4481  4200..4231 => 0.08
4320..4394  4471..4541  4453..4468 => 0.05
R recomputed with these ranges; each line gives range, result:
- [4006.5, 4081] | 30.4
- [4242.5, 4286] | 32.5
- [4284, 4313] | 26.8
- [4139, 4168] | 31.6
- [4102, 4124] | 29.4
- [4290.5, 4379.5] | 31.4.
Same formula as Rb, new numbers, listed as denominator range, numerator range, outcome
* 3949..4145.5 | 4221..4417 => 1.13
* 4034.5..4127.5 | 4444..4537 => 1.28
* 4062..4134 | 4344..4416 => 1.12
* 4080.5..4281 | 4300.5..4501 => 1.13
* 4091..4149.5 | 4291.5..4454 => 1.14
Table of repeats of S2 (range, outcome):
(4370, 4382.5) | 29.52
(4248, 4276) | 26.55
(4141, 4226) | 26.08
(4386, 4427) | 24.64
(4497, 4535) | 33.56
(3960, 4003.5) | 5.828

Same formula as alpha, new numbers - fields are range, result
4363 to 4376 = 34.7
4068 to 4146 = 29.9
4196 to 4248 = 31.4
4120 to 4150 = 30.1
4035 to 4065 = 29.9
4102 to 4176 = 30.2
